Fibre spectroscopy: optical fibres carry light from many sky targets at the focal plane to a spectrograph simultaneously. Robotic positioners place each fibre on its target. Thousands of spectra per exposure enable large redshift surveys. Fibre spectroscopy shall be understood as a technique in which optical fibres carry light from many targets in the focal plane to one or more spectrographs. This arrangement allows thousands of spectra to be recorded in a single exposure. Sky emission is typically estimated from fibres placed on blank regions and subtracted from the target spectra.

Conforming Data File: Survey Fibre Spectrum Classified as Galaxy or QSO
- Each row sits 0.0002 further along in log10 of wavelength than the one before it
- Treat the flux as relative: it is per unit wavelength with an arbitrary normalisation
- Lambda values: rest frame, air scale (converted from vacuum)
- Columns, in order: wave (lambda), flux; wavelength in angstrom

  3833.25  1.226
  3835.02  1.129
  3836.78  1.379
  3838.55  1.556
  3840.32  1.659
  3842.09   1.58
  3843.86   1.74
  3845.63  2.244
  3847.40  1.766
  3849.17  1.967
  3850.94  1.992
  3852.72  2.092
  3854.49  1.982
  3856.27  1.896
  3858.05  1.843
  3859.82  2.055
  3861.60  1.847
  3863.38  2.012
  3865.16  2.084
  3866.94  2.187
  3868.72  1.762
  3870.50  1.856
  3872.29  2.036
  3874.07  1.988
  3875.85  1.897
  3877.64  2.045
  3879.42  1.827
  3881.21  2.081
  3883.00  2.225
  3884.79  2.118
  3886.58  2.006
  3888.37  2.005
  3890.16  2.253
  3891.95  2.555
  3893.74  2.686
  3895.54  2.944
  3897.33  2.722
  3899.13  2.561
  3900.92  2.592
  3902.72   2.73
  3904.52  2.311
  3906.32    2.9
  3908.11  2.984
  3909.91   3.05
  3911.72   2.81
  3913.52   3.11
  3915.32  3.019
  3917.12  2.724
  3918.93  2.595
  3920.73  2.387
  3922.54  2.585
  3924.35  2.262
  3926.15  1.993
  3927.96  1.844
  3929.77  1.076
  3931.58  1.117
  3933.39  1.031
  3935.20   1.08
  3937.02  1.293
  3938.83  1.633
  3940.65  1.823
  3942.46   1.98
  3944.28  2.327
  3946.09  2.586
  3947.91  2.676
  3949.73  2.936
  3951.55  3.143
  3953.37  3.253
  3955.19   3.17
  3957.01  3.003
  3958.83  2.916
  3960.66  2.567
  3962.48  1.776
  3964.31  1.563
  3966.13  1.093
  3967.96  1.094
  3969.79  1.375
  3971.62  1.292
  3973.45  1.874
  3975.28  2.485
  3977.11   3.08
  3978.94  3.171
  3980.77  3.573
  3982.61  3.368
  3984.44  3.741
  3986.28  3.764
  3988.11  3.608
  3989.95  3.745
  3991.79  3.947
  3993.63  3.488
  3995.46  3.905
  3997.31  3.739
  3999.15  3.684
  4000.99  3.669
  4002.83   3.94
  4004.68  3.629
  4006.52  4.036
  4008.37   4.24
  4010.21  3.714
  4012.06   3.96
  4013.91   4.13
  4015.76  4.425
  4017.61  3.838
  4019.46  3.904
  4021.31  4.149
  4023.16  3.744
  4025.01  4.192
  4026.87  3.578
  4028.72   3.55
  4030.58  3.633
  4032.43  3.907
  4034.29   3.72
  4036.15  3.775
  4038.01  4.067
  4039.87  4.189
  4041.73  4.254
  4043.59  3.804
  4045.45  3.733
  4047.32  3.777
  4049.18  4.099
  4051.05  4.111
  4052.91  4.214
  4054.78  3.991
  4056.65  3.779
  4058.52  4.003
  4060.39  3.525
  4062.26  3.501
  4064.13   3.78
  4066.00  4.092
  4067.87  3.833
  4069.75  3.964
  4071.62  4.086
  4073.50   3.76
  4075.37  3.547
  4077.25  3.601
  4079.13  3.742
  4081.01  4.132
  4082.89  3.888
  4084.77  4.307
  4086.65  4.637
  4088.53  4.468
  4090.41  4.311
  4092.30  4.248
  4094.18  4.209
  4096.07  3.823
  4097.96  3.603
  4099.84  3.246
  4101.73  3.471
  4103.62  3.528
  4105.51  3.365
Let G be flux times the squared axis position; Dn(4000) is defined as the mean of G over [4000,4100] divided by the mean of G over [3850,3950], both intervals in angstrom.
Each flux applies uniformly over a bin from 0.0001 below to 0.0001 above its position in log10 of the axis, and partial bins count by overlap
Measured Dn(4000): 1.9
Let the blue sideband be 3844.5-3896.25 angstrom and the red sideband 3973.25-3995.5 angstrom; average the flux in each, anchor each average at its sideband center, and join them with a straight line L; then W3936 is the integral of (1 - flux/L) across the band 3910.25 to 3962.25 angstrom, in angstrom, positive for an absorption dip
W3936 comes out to 9.38 angstrom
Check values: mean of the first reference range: 2.07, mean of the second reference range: 3.39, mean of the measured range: 2.32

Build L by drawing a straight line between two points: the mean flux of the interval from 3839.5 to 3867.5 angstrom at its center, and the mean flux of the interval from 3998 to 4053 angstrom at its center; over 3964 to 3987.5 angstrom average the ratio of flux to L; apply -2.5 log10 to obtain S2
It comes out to 0.342 mag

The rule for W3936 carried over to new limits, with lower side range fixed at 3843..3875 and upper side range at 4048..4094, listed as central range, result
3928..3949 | 7.89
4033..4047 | -0.89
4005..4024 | -3.06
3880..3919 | -3.75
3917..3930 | 1.84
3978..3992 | -1.89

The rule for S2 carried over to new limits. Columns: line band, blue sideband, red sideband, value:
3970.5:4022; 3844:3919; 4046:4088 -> -0.08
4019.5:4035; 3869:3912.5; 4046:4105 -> -0.09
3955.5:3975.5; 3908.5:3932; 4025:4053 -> 0.46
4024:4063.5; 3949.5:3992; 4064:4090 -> -0.08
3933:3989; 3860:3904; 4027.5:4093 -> 0.24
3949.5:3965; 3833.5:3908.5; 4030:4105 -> 0.07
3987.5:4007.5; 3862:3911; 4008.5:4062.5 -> -0.08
